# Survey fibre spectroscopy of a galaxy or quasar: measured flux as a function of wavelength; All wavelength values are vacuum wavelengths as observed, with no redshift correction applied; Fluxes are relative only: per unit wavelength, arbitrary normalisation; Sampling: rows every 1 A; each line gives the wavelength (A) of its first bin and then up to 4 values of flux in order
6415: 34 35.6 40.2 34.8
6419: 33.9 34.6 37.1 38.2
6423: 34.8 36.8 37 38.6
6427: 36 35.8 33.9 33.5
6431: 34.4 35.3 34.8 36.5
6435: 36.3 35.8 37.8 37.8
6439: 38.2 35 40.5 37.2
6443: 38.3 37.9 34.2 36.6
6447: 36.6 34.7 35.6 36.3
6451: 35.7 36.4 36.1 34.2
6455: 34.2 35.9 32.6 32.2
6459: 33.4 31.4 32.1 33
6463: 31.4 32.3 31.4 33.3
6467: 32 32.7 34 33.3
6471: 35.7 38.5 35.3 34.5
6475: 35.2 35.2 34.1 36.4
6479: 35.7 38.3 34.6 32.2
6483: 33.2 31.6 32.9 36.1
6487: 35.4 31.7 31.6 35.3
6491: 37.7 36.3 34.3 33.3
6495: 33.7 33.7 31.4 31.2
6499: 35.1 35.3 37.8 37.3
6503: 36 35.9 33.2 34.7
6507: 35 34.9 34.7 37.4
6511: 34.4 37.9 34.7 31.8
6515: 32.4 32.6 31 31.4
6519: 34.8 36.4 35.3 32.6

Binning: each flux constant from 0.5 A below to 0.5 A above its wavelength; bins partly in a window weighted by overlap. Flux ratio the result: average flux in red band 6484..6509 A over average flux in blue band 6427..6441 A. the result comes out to 1.0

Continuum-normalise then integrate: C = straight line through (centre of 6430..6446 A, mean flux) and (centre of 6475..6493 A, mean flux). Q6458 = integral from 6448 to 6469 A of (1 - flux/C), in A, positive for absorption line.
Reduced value 1.21 A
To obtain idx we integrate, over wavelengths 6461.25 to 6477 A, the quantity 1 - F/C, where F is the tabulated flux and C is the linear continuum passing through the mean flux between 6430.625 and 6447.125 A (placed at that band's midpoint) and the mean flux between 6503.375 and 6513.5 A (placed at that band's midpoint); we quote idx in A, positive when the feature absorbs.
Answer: 1.0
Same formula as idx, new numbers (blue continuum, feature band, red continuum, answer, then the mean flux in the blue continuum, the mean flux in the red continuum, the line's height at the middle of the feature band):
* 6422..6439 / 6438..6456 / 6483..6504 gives -0.4 A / 36.1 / 34.4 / 35.6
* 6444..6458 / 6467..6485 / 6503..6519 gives 0.1 A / 35.3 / 34.2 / 34.8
